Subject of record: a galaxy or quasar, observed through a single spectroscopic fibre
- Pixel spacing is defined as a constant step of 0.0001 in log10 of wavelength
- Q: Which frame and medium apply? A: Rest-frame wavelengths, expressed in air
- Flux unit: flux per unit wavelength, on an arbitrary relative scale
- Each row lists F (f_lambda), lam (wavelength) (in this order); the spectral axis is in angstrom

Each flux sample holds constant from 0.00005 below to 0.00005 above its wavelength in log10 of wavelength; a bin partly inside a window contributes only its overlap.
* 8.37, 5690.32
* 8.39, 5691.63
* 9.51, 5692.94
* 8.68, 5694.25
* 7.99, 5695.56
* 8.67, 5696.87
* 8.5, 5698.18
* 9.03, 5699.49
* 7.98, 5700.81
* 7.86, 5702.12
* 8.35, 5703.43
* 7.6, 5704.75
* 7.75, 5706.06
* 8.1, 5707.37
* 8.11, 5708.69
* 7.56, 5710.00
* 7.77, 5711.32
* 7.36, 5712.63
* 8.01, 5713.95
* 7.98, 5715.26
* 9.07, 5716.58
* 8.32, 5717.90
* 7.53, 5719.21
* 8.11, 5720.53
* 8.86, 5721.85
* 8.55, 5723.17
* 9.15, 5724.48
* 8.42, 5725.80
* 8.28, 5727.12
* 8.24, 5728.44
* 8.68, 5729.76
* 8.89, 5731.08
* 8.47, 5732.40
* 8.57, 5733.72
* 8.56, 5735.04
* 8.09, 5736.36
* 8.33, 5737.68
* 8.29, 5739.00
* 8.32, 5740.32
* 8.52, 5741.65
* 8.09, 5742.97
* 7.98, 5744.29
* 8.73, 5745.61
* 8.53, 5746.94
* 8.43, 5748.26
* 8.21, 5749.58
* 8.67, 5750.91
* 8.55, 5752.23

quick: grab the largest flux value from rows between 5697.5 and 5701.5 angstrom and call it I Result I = 9.03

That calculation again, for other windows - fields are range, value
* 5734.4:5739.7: 8.56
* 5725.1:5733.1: 8.89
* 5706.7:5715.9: 8.11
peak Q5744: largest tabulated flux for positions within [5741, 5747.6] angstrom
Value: 8.73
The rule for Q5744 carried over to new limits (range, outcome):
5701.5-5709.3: 8.35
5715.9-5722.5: 9.07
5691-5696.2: 9.51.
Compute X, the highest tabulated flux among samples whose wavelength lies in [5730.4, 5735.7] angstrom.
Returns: 8.89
